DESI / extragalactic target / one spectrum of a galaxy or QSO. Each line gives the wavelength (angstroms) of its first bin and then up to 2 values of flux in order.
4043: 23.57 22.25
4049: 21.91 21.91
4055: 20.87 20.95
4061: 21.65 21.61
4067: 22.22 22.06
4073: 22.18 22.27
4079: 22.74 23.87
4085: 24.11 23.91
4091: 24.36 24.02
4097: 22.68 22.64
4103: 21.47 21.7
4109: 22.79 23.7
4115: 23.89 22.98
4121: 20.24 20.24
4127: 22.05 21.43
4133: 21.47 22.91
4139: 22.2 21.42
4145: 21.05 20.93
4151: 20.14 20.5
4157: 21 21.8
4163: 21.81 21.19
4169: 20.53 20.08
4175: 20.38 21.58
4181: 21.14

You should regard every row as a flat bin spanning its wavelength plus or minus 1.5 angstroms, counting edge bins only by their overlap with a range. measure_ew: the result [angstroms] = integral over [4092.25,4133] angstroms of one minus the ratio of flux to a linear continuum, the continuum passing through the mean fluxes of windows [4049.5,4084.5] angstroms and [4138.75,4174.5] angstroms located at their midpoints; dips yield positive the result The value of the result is -1.41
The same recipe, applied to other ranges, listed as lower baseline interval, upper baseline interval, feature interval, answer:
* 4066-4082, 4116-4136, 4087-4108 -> -0.84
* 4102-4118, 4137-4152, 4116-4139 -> 0.30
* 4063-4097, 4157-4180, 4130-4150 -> 0.08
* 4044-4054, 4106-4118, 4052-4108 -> 0.25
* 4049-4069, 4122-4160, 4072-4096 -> -2.18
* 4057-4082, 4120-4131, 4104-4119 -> -1.19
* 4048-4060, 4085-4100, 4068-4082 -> 0.10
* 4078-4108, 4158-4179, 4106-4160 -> 0.81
